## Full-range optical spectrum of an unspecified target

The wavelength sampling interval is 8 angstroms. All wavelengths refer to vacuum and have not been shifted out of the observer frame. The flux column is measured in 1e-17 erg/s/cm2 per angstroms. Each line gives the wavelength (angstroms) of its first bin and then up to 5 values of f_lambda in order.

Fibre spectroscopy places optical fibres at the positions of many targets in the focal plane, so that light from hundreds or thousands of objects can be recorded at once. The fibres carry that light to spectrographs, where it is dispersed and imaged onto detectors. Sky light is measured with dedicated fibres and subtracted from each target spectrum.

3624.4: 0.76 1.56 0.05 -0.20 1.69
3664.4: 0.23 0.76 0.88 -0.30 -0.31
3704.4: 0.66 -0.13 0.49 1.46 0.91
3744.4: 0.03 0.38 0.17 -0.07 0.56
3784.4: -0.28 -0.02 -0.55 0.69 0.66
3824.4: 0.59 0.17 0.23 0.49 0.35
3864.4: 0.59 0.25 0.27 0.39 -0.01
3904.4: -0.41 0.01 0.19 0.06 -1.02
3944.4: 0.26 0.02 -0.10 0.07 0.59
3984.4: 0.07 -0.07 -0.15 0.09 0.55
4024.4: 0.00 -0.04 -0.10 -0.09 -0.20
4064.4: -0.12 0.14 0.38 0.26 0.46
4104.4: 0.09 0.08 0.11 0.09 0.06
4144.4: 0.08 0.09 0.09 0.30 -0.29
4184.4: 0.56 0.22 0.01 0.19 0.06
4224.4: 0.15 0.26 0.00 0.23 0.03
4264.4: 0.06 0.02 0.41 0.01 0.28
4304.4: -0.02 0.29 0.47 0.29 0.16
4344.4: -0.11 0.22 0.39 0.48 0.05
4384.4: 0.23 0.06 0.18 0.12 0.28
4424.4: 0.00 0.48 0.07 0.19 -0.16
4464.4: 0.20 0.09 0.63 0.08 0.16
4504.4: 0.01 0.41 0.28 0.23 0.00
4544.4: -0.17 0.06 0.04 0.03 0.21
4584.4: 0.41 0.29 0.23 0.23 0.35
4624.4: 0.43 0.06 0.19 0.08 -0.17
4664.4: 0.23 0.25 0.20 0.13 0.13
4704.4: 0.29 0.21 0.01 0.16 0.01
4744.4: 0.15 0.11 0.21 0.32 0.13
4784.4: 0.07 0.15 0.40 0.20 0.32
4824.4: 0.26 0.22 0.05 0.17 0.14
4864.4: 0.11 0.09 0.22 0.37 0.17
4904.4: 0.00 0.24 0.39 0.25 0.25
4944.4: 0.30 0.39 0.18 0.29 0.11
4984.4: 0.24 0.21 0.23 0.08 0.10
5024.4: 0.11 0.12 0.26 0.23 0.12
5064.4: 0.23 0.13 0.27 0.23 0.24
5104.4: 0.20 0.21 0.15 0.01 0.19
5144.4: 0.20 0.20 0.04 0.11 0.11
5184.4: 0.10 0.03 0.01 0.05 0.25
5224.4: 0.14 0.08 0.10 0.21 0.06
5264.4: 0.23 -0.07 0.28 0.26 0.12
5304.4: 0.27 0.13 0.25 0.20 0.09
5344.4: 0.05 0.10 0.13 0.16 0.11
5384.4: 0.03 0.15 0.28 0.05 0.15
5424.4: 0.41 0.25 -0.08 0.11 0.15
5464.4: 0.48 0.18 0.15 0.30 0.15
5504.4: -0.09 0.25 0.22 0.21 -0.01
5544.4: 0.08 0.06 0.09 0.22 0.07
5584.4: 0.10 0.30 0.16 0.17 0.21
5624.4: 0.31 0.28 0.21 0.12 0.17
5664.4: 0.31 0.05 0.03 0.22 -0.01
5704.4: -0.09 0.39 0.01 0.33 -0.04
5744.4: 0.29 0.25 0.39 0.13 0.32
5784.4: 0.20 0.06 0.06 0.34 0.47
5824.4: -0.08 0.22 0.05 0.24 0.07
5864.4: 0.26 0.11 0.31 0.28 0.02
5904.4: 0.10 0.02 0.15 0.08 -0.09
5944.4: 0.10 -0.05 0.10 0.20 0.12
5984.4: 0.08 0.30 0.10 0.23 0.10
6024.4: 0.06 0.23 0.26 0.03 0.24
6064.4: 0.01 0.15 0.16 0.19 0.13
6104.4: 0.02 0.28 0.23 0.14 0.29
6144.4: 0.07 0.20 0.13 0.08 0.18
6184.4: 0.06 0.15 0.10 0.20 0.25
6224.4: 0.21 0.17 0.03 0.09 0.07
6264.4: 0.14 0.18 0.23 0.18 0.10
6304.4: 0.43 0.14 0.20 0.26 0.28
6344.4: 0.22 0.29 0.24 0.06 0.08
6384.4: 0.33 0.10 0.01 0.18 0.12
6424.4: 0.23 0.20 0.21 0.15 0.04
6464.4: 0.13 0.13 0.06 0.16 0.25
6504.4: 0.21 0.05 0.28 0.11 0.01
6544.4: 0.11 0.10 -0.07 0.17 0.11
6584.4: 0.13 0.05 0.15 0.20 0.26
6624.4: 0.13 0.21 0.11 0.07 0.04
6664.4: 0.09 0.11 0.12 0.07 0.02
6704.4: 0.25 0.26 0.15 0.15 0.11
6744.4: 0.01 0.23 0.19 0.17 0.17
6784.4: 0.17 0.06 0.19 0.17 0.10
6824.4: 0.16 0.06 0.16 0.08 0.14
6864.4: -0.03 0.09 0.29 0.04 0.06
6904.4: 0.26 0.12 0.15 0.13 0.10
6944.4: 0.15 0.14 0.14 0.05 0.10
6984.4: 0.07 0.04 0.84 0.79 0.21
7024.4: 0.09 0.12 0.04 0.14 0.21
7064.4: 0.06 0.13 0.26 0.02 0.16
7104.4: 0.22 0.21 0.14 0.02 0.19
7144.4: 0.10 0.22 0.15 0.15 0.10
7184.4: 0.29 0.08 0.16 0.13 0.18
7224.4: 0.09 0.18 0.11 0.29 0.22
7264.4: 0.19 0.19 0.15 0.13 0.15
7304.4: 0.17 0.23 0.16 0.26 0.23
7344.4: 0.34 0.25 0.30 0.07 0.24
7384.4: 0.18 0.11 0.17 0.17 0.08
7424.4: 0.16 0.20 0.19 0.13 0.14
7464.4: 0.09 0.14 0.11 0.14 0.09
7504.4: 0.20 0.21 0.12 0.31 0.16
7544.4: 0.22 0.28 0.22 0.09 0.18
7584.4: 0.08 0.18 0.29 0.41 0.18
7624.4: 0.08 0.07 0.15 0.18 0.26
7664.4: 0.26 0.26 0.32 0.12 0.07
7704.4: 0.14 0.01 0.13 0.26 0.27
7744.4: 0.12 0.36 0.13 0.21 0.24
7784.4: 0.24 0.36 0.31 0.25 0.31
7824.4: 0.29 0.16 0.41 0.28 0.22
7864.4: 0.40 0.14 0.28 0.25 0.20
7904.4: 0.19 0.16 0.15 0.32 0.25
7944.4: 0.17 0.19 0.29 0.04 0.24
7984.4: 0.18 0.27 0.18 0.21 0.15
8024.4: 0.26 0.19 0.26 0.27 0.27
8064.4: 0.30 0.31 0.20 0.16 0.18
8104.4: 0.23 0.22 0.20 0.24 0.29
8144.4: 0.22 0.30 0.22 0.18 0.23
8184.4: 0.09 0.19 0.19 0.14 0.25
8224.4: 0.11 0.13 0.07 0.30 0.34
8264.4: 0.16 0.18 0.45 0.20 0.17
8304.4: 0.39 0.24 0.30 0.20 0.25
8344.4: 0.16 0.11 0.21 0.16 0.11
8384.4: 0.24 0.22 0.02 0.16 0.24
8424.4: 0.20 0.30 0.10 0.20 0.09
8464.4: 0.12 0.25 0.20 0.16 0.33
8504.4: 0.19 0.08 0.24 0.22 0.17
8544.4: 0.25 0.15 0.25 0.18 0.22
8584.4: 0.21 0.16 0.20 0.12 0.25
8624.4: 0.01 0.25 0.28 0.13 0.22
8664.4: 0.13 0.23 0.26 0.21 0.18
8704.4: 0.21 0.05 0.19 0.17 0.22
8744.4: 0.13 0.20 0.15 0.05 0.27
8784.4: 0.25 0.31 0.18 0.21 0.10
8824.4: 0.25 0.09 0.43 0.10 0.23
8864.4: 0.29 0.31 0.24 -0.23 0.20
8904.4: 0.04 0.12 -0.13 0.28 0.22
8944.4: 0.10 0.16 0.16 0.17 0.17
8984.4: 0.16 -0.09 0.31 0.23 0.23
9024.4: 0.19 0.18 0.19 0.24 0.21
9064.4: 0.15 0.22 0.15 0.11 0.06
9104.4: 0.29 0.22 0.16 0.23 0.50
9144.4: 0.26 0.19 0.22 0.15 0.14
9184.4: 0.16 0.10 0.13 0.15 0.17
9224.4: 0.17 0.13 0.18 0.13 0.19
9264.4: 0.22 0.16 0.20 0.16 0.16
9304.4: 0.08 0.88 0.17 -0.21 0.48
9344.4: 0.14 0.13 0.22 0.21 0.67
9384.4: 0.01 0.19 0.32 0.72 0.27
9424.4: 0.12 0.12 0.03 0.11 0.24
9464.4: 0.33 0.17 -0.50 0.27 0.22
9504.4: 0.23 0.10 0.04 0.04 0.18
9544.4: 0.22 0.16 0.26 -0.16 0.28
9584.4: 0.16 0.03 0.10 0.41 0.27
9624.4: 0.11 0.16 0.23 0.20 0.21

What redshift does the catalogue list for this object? 0.88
